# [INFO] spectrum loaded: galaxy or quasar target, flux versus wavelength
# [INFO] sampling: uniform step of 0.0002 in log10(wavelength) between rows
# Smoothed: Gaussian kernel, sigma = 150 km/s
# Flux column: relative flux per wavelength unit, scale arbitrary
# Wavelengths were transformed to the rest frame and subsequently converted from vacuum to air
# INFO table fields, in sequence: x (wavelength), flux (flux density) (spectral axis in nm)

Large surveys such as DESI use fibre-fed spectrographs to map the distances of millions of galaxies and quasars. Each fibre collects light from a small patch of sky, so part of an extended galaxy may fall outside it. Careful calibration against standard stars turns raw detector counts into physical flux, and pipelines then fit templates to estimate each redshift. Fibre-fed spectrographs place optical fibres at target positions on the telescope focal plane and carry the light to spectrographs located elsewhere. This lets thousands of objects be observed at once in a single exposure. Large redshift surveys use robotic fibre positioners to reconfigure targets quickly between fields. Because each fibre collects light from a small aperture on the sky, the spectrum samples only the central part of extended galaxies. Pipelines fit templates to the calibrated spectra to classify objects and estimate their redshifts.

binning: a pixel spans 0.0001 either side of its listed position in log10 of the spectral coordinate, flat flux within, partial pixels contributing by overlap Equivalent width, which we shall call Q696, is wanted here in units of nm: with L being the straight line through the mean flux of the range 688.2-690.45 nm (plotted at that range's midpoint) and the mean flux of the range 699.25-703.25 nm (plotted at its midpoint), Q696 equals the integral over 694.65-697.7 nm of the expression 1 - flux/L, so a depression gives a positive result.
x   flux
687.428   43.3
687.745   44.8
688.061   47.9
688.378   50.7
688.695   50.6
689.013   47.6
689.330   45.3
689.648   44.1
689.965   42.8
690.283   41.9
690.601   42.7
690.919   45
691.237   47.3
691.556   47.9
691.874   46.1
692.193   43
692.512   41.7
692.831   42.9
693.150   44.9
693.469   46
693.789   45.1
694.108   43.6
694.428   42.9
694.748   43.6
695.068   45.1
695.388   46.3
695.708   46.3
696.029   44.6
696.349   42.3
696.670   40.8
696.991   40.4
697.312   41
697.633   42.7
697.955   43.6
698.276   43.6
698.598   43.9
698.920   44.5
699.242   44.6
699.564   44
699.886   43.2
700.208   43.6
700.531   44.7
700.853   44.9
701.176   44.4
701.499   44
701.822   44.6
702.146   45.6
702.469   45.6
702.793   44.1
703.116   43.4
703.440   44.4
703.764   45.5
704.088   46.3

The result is 0.122 nm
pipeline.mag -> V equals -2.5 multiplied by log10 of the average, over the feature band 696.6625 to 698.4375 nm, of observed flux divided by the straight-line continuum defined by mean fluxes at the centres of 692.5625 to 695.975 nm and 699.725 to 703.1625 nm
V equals 0.06 mag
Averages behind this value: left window 44.6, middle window 42.1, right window 44.4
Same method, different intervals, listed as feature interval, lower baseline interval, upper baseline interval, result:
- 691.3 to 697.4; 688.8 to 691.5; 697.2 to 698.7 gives 0.00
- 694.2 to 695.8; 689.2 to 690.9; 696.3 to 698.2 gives -0.06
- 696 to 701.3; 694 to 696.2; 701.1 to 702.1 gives 0.03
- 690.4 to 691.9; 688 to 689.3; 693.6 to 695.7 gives 0.03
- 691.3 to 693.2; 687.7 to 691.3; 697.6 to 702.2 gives 0.02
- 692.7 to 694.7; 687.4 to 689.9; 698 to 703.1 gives 0.04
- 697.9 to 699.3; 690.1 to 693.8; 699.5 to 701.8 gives 0.01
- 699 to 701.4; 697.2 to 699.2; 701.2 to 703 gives 0.00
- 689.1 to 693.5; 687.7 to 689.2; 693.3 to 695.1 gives 0.05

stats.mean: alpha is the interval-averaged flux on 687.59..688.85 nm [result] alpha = 48.5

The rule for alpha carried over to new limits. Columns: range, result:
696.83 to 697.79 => 41.4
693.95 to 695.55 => 44.3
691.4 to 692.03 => 47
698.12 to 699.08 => 44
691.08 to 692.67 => 45.2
